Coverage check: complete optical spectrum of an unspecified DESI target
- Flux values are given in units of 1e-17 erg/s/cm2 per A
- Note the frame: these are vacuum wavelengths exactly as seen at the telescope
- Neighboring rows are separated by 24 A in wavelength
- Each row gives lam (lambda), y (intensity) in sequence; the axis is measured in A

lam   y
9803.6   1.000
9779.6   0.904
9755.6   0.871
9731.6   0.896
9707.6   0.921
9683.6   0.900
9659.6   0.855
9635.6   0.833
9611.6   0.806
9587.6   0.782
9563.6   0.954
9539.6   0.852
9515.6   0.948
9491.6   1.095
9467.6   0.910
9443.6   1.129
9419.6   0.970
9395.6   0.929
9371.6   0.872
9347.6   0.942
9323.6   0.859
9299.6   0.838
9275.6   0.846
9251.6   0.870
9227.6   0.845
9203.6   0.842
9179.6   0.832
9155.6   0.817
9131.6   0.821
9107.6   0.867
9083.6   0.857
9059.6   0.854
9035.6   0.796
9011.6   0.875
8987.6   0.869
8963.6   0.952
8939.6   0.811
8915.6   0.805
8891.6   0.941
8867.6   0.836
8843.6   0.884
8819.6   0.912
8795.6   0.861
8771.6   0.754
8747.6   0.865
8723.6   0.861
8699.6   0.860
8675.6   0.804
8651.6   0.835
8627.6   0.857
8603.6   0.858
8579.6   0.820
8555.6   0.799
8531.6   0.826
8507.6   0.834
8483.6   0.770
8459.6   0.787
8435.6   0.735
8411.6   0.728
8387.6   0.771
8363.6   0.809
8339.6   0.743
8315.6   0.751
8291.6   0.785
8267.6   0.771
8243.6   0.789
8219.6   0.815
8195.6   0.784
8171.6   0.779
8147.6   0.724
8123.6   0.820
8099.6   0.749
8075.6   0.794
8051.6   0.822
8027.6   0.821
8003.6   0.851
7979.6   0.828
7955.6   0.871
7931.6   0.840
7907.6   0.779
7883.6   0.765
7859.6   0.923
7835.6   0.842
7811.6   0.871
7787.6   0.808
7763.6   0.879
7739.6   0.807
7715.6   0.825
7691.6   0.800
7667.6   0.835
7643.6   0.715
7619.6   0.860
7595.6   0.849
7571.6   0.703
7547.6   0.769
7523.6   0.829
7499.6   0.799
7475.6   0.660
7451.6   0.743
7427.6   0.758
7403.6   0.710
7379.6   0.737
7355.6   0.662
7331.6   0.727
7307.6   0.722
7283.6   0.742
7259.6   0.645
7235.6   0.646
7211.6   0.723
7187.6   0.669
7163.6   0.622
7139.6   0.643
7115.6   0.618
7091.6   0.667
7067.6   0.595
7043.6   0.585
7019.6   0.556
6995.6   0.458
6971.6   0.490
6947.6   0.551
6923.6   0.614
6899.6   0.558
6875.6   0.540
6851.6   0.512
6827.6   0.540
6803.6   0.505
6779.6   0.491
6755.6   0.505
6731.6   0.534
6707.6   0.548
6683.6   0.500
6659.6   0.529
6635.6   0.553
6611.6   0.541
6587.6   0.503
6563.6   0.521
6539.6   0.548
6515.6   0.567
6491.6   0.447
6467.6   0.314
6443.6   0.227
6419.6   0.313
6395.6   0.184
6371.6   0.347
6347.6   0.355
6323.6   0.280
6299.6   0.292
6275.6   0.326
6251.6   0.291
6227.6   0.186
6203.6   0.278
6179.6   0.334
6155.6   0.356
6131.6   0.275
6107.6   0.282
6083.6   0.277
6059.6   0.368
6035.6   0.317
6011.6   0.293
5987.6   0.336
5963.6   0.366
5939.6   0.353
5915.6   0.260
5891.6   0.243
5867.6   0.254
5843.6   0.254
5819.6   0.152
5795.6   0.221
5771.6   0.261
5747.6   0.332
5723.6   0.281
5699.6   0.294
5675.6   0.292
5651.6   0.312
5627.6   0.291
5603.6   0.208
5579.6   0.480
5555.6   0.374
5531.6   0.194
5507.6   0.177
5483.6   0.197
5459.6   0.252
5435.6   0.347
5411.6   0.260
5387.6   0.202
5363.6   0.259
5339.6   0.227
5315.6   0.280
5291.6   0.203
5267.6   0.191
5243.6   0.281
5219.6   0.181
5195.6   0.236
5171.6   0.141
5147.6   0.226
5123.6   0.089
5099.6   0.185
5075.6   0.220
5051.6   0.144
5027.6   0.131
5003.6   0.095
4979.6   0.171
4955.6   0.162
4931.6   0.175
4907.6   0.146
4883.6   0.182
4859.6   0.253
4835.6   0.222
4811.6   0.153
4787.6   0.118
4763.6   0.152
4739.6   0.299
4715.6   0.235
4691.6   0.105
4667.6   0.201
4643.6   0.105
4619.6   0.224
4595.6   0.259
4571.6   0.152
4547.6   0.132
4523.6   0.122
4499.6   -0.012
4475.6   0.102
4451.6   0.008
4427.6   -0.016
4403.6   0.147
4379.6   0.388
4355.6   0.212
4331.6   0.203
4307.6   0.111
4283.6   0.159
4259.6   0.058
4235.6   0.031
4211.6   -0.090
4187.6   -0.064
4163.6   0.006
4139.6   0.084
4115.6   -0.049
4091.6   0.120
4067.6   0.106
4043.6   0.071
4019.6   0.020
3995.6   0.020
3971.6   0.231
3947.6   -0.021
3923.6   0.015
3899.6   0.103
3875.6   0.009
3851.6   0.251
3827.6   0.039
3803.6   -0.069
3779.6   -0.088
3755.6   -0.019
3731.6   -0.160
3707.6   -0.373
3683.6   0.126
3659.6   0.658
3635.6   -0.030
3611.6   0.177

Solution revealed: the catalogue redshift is 0.63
